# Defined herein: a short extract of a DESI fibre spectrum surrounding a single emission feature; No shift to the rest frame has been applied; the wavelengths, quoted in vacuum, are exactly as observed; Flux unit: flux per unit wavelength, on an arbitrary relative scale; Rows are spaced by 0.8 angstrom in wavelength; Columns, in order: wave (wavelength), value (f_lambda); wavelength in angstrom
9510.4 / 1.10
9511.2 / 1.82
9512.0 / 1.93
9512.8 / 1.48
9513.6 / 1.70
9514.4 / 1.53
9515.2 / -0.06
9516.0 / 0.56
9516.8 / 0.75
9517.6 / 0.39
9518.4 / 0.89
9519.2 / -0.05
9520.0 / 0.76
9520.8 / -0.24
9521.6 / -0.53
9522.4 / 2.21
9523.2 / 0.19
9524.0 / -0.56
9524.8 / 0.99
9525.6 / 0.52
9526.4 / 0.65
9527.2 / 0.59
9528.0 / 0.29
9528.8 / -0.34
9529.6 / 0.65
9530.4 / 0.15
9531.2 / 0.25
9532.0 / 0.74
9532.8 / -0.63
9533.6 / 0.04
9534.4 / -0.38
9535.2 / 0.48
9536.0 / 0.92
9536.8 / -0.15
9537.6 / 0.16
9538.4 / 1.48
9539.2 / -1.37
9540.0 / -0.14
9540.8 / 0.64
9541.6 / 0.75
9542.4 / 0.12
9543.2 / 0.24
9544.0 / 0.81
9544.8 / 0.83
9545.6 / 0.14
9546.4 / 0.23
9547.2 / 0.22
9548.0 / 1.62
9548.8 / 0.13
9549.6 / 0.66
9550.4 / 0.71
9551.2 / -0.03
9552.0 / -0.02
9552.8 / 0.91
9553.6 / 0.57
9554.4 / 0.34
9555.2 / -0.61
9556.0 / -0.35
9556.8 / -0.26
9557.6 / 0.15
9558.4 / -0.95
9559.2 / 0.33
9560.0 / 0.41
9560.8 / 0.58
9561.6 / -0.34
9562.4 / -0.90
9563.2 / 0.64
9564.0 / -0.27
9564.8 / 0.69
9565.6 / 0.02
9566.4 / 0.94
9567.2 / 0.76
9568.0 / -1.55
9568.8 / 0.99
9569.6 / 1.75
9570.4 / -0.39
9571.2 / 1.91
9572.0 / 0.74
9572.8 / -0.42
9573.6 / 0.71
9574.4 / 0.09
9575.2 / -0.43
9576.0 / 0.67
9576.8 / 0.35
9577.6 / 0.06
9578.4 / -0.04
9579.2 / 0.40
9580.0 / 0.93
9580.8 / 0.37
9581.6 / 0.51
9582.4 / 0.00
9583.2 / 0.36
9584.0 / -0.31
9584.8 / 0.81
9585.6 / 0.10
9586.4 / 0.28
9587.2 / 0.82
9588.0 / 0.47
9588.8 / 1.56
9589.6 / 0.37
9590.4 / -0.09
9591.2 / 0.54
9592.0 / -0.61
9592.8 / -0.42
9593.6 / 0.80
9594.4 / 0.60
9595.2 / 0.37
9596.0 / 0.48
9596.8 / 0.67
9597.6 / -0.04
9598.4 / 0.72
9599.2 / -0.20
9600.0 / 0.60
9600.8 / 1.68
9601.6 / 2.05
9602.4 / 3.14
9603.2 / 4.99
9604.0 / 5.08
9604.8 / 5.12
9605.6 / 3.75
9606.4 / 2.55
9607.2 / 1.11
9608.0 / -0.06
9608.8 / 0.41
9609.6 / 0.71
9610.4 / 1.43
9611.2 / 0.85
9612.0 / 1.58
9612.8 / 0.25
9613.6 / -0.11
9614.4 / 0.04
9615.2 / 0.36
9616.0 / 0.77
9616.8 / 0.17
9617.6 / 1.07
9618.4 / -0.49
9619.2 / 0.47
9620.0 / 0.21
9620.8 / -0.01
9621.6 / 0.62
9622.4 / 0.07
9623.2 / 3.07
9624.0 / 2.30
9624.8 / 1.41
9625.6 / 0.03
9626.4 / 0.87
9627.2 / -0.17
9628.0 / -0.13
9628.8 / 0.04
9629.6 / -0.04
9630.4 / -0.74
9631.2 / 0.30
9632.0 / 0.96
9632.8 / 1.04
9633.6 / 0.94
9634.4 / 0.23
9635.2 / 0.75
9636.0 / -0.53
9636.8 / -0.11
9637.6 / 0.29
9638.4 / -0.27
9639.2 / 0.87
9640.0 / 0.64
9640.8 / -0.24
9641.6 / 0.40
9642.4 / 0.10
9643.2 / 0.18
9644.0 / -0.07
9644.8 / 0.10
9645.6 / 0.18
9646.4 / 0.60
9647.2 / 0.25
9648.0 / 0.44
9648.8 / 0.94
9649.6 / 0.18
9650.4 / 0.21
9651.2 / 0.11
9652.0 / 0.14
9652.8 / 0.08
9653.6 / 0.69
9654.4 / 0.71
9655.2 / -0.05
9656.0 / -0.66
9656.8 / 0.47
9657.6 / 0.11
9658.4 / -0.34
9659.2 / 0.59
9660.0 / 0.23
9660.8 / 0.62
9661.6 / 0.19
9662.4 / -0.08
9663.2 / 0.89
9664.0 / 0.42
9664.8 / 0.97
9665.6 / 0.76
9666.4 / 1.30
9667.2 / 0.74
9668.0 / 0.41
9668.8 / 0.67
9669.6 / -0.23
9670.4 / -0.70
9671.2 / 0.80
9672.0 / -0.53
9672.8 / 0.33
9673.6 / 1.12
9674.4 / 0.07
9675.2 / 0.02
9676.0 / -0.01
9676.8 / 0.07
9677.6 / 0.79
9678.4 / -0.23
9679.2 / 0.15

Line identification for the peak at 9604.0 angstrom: [O III] 5007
